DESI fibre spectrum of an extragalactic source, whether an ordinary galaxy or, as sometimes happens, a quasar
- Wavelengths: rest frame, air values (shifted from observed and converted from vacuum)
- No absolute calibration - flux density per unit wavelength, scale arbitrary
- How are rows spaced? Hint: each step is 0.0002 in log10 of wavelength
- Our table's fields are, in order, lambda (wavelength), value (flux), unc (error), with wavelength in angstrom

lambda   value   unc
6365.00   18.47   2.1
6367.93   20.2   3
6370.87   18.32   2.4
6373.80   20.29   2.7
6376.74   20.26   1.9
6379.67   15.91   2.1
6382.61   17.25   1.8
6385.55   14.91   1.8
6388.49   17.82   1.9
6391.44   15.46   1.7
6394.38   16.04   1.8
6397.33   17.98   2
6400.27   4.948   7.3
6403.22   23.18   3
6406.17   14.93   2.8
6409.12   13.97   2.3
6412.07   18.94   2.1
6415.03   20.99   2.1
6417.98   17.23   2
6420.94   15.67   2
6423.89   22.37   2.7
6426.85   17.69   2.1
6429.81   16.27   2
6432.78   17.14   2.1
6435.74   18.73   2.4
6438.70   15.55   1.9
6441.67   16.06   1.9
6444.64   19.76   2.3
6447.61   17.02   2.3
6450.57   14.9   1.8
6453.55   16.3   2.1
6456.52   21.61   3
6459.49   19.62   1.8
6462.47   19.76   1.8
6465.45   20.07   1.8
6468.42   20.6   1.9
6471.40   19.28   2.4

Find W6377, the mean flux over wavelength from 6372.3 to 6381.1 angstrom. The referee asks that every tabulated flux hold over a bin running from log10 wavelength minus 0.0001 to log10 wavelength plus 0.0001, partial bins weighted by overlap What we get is 18.8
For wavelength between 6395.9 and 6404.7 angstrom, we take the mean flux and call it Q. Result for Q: 15.4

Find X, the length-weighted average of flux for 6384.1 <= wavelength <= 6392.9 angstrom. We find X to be 16.1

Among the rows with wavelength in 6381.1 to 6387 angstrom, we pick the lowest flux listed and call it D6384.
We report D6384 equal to 14.91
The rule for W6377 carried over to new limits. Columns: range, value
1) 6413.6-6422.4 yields 18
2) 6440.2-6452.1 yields 16.9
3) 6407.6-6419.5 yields 17.8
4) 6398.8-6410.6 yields 14.3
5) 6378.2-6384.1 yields 16.6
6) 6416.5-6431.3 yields 17.8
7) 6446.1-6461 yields 17.9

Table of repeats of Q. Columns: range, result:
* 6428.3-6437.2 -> 17.4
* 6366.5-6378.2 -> 19.8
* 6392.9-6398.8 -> 17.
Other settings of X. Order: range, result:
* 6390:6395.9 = 15.8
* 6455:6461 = 20.6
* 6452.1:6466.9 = 19.5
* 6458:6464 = 19.7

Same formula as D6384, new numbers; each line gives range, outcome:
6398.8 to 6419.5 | 4.948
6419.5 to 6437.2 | 15.67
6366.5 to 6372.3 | 18.32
